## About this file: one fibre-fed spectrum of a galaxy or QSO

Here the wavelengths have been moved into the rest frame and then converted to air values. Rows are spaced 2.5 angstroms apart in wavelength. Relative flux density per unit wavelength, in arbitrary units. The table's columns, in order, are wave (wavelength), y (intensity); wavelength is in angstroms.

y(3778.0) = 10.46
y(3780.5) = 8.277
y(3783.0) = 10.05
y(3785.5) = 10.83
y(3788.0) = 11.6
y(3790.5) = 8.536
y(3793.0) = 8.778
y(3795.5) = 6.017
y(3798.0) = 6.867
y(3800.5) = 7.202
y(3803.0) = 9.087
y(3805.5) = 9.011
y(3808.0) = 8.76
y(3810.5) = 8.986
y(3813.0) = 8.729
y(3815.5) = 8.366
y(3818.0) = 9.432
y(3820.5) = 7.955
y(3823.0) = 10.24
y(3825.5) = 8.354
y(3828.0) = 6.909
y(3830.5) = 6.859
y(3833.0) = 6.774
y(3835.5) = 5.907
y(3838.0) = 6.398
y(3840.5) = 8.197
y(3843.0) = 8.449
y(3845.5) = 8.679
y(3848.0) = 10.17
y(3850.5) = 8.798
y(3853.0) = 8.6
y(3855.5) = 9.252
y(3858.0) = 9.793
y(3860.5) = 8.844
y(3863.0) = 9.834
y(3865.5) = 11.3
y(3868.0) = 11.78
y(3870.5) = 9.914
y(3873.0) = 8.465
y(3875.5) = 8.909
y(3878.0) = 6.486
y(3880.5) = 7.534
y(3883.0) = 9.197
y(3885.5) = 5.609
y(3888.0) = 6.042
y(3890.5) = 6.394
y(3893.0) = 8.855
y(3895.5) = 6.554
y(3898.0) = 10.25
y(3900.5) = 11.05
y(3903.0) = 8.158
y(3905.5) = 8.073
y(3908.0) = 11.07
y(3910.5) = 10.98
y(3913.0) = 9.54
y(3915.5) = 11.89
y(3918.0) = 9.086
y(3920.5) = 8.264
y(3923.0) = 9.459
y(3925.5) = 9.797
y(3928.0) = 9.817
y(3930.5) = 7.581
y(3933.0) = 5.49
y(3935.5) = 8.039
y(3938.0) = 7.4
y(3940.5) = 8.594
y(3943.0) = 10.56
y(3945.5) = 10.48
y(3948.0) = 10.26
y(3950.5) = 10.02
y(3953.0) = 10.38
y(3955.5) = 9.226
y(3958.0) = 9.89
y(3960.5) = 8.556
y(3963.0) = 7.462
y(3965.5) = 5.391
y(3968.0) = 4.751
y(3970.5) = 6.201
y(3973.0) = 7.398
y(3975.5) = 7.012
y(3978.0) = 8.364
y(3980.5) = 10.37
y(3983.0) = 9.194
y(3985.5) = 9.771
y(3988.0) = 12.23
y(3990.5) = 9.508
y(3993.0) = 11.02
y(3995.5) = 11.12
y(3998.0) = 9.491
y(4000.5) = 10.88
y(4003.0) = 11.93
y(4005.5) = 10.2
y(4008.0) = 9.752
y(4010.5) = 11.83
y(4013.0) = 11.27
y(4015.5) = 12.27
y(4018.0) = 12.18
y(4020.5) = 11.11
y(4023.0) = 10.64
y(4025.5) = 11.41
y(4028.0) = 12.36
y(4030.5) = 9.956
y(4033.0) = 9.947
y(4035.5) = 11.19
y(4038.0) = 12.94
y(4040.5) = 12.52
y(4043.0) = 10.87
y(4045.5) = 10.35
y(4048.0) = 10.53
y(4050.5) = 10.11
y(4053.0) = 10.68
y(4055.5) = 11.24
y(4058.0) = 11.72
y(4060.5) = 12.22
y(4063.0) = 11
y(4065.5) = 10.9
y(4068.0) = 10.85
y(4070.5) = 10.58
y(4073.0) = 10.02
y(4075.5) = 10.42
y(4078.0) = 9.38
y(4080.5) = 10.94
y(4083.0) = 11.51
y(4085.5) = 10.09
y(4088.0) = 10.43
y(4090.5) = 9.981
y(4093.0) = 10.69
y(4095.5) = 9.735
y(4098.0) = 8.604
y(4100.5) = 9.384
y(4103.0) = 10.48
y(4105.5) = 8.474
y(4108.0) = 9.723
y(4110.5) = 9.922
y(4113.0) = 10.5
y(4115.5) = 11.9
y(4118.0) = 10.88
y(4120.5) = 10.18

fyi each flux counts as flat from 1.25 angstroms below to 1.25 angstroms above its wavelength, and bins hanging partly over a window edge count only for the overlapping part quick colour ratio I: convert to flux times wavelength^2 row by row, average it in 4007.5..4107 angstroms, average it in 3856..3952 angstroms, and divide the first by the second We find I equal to 1.3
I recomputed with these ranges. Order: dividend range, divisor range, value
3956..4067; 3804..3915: 1.28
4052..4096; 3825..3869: 1.40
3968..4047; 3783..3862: 1.35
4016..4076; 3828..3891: 1.46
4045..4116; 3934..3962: 1.19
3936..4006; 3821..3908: 1.15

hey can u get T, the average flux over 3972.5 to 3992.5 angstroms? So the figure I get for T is 9.37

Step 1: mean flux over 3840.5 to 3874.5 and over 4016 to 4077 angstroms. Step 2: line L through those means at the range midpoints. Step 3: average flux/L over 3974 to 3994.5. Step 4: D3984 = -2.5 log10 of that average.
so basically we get 0.095 mag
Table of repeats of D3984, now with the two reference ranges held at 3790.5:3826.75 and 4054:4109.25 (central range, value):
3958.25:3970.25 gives 0.37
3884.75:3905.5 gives 0.14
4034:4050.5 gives -0.12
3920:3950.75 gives 0.05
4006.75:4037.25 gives -0.13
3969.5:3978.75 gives 0.31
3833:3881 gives 0.00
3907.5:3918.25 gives -0.16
